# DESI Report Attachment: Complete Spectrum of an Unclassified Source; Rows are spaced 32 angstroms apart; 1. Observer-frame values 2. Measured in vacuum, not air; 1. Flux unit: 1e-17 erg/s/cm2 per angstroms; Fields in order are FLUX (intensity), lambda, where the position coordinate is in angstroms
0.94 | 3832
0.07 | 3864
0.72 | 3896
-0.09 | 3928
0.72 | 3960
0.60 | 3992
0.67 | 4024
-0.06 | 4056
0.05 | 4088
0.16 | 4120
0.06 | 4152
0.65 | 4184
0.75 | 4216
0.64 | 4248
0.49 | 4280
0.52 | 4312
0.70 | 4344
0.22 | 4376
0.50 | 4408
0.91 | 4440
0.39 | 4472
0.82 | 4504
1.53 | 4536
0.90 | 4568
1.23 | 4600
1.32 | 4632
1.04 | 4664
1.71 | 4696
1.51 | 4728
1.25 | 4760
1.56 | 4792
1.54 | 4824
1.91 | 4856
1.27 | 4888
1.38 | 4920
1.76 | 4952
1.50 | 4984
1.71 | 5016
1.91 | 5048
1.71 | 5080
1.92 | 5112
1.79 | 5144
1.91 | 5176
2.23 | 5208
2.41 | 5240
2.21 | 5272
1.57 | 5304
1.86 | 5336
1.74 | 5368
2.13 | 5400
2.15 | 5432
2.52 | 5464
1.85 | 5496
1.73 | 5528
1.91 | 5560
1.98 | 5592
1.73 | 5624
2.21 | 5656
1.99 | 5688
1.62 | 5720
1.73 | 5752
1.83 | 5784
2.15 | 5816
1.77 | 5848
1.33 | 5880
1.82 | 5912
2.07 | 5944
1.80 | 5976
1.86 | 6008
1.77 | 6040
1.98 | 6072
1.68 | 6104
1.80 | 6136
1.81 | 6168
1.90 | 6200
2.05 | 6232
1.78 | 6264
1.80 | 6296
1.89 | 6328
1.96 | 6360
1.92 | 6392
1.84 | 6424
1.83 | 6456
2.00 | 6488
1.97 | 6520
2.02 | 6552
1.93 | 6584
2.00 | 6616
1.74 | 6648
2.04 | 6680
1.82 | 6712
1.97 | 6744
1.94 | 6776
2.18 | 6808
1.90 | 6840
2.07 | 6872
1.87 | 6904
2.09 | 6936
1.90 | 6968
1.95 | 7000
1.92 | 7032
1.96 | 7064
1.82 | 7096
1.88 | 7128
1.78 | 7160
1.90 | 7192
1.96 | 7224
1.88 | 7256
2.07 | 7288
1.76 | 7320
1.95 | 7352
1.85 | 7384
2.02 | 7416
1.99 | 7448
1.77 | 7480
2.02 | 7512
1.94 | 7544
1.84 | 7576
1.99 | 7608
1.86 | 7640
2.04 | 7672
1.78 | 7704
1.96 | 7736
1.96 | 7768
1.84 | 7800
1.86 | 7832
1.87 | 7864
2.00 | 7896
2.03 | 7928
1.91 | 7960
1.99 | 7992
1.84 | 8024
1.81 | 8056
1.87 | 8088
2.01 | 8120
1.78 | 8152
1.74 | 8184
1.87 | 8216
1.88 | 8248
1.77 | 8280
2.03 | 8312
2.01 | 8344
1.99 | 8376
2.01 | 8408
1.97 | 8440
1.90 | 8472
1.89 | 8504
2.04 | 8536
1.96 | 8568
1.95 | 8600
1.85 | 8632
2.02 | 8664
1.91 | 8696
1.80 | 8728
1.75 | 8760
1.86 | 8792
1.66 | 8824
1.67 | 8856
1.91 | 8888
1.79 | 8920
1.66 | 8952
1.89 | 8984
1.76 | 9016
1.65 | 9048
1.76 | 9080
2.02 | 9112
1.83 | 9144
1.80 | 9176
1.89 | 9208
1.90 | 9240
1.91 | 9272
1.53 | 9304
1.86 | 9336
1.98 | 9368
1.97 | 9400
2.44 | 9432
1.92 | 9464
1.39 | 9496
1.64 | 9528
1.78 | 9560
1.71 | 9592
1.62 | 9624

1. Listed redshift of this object 0.14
